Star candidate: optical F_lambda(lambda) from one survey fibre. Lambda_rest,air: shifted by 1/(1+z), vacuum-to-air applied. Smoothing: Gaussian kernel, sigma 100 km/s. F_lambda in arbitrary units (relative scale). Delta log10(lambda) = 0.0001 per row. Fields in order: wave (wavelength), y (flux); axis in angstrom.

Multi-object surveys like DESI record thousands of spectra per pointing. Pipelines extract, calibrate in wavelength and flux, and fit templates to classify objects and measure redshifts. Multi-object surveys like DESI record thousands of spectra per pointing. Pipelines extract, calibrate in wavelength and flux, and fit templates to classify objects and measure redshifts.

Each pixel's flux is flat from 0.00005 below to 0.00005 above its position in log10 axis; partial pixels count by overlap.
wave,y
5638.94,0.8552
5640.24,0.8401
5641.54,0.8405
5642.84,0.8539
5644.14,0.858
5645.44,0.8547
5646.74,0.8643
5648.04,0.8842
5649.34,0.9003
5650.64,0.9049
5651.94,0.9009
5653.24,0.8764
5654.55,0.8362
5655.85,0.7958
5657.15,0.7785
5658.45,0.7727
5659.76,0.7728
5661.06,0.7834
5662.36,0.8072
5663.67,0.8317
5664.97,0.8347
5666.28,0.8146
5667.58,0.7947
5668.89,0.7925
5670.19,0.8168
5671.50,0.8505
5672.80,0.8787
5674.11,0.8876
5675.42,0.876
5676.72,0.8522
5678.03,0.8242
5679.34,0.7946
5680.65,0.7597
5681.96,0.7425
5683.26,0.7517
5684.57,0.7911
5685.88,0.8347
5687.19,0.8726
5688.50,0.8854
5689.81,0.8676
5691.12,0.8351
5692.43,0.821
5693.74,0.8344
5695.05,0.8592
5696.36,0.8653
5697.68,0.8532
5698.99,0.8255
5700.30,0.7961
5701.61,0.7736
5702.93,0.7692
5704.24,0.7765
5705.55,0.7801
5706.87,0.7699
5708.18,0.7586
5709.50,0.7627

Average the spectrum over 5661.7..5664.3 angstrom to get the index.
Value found 0.818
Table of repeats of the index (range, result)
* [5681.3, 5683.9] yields 0.749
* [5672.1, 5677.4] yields 0.874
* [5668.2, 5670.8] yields 0.805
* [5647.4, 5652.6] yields 0.898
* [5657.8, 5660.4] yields 0.771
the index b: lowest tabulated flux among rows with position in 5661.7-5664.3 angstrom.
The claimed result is 0.8072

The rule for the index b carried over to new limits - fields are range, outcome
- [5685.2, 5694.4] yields 0.821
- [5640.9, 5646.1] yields 0.8405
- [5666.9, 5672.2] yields 0.7925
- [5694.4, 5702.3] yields 0.7736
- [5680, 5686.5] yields 0.7425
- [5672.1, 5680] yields 0.7946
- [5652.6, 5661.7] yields 0.7727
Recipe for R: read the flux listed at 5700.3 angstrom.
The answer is 0.7961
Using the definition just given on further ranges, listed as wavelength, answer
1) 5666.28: 0.8146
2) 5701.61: 0.7736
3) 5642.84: 0.8539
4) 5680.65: 0.7597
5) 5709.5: 0.7627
